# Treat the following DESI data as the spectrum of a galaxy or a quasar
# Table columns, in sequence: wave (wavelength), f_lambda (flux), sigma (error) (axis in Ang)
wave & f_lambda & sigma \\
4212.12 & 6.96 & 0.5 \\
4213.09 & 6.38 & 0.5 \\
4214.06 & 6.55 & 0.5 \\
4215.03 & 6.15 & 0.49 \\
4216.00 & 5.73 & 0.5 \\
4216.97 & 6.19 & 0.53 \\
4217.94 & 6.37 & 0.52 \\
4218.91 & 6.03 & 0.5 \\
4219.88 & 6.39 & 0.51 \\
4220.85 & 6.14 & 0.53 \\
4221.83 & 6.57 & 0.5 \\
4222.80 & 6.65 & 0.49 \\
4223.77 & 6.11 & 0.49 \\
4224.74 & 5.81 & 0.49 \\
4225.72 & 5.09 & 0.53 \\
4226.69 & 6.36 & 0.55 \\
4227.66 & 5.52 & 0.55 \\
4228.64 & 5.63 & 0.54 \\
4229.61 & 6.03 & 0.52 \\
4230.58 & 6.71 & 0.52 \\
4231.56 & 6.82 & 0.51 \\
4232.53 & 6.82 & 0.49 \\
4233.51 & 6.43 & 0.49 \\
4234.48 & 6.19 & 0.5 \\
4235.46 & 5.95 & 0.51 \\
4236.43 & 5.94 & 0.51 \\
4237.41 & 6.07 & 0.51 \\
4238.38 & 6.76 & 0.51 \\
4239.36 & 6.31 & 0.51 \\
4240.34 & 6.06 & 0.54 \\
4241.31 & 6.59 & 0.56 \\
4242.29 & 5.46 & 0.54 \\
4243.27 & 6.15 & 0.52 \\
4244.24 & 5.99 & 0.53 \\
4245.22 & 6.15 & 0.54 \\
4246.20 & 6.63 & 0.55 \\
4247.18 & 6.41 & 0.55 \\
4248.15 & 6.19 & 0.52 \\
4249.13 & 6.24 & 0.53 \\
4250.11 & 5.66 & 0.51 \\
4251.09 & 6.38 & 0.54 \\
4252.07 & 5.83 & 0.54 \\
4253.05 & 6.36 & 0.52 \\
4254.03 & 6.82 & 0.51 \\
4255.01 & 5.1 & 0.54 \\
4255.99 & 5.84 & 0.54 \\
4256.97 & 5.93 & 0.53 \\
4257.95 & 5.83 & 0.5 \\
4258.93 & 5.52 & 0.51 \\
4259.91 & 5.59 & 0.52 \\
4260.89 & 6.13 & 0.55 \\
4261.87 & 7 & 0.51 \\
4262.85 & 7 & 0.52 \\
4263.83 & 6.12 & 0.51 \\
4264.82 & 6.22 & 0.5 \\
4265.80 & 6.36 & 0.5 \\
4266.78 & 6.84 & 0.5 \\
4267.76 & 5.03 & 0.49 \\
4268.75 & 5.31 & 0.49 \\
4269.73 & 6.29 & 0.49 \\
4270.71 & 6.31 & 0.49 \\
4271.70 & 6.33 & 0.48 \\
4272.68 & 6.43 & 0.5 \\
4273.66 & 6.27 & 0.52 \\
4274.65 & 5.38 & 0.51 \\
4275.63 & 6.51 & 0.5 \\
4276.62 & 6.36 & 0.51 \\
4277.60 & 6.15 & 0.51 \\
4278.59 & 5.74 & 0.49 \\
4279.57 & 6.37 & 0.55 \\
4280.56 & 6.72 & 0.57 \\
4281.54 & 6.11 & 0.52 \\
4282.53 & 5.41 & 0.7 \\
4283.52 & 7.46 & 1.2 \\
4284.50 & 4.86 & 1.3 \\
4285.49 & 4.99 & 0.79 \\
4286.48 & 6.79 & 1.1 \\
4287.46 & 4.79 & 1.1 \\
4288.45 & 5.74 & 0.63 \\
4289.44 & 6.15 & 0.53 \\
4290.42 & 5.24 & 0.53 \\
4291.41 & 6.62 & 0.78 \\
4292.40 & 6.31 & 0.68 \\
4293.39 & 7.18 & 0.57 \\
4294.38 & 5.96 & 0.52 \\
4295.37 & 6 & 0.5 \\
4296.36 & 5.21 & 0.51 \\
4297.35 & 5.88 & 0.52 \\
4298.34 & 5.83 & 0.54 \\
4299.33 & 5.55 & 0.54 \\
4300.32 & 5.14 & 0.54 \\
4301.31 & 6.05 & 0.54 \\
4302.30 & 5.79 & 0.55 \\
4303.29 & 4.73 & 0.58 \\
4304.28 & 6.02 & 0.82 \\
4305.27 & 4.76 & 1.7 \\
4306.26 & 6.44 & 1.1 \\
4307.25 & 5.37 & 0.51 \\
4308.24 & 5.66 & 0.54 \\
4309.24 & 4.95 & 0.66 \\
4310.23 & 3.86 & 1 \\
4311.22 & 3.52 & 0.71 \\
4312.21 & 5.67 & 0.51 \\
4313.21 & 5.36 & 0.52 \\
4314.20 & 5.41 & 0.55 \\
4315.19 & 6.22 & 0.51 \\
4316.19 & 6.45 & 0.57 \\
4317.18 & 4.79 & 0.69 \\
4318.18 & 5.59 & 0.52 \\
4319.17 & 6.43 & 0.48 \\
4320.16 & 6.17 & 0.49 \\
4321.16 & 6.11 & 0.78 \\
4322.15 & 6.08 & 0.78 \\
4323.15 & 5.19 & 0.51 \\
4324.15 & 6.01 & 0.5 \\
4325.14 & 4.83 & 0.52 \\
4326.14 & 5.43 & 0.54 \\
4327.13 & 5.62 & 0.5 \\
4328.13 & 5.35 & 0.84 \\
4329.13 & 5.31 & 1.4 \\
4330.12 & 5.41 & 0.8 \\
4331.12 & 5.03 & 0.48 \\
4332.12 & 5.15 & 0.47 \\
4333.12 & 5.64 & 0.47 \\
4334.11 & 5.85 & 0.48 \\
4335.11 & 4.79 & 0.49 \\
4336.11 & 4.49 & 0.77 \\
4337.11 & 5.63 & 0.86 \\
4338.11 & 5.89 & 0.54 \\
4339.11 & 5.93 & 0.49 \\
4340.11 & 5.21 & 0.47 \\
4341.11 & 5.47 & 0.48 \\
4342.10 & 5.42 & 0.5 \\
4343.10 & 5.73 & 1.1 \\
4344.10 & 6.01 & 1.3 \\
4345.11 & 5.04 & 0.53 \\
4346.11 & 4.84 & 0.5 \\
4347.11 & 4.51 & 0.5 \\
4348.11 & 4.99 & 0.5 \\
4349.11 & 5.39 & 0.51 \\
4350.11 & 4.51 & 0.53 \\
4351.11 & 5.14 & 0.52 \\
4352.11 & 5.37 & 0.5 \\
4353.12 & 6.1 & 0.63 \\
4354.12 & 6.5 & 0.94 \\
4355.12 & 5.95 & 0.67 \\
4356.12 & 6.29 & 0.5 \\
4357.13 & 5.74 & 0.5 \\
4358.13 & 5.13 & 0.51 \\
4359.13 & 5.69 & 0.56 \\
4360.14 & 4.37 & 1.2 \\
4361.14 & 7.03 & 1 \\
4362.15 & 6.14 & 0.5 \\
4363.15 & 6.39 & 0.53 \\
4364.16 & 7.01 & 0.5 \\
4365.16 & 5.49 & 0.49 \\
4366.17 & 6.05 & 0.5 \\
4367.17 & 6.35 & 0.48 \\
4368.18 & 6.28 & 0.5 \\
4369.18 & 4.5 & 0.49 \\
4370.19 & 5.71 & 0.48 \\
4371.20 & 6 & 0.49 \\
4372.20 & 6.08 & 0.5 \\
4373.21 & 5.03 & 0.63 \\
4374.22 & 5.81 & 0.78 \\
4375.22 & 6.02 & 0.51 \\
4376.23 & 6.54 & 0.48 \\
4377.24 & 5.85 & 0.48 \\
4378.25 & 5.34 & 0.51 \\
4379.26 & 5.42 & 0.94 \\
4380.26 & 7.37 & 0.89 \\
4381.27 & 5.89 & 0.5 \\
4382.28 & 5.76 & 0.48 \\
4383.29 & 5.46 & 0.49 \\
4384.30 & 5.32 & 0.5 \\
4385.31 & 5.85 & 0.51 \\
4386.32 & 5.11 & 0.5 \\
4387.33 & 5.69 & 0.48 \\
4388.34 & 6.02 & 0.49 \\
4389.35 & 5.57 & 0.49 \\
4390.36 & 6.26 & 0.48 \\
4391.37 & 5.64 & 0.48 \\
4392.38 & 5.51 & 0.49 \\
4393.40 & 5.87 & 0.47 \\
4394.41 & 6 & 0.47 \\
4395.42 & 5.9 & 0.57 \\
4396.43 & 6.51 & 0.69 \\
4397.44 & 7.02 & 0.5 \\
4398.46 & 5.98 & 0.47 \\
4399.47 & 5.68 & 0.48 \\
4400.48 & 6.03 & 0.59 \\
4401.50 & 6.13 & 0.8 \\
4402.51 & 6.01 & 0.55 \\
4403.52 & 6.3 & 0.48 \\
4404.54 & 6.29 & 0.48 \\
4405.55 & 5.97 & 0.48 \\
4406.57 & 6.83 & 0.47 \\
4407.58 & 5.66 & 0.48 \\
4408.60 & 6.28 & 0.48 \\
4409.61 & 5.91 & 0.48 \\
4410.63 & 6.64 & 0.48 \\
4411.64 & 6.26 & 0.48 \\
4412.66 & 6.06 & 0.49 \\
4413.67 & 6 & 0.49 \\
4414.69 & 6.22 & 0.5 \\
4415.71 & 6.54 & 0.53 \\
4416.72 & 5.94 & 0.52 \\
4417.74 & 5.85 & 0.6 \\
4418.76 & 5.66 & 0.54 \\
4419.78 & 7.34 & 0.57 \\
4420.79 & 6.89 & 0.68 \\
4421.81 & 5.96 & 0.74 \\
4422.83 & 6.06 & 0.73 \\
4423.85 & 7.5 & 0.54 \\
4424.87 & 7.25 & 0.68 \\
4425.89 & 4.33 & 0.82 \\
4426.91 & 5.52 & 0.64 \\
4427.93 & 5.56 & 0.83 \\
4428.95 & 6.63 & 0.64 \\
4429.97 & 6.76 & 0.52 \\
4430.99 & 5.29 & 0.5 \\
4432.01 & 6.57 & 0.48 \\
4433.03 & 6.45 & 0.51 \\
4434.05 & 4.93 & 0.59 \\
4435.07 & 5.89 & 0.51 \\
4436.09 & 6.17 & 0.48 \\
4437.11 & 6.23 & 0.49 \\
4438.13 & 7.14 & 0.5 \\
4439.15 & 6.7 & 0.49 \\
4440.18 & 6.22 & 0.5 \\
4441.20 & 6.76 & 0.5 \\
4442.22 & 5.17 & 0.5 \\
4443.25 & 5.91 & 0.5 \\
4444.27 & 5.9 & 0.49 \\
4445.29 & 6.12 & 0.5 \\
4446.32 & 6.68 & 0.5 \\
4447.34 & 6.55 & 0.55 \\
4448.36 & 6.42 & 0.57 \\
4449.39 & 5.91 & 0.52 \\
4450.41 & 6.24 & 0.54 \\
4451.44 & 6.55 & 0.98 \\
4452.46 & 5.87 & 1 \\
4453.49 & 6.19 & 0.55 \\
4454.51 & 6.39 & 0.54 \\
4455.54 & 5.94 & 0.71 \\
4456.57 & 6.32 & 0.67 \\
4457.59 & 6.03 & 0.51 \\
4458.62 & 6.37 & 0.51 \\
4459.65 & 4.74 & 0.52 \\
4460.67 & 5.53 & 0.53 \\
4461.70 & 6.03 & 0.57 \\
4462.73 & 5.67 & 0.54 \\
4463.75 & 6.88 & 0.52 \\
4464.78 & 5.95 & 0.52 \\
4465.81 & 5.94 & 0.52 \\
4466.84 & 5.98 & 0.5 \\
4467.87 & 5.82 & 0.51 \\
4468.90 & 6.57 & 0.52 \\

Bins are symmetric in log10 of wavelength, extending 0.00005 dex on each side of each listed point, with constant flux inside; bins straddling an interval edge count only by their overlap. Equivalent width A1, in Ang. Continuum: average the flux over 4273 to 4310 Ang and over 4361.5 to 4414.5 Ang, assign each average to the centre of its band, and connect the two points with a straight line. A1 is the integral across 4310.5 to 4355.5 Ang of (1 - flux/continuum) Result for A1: 3.5 Ang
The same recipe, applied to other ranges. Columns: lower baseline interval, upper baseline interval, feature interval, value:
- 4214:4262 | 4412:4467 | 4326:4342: 2.0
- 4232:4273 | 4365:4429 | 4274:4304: 1.1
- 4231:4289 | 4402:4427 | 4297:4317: 2.4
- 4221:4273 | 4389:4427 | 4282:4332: 4.4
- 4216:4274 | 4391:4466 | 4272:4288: 0.3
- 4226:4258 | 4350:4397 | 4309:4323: 1.2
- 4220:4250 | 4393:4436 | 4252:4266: 0.2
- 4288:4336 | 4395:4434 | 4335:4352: 1.5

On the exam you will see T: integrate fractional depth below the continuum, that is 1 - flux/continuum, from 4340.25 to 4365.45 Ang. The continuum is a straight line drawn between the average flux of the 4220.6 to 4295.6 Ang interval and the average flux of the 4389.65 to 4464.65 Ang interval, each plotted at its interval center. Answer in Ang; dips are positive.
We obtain 2.2 Ang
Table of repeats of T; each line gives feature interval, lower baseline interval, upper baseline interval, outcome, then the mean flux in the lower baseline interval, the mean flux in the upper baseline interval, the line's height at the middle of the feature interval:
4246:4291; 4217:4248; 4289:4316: -1.28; 6.2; 5.6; 5.89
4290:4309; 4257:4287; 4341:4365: 0.57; 6.11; 5.62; 5.94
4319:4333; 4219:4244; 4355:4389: 0.92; 6.18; 5.84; 5.95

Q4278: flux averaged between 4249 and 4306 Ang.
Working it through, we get 5.97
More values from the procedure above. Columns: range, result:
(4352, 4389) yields 5.86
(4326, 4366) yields 5.53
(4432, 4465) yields 6.13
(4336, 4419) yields 5.83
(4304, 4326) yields 5.49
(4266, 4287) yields 6.08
